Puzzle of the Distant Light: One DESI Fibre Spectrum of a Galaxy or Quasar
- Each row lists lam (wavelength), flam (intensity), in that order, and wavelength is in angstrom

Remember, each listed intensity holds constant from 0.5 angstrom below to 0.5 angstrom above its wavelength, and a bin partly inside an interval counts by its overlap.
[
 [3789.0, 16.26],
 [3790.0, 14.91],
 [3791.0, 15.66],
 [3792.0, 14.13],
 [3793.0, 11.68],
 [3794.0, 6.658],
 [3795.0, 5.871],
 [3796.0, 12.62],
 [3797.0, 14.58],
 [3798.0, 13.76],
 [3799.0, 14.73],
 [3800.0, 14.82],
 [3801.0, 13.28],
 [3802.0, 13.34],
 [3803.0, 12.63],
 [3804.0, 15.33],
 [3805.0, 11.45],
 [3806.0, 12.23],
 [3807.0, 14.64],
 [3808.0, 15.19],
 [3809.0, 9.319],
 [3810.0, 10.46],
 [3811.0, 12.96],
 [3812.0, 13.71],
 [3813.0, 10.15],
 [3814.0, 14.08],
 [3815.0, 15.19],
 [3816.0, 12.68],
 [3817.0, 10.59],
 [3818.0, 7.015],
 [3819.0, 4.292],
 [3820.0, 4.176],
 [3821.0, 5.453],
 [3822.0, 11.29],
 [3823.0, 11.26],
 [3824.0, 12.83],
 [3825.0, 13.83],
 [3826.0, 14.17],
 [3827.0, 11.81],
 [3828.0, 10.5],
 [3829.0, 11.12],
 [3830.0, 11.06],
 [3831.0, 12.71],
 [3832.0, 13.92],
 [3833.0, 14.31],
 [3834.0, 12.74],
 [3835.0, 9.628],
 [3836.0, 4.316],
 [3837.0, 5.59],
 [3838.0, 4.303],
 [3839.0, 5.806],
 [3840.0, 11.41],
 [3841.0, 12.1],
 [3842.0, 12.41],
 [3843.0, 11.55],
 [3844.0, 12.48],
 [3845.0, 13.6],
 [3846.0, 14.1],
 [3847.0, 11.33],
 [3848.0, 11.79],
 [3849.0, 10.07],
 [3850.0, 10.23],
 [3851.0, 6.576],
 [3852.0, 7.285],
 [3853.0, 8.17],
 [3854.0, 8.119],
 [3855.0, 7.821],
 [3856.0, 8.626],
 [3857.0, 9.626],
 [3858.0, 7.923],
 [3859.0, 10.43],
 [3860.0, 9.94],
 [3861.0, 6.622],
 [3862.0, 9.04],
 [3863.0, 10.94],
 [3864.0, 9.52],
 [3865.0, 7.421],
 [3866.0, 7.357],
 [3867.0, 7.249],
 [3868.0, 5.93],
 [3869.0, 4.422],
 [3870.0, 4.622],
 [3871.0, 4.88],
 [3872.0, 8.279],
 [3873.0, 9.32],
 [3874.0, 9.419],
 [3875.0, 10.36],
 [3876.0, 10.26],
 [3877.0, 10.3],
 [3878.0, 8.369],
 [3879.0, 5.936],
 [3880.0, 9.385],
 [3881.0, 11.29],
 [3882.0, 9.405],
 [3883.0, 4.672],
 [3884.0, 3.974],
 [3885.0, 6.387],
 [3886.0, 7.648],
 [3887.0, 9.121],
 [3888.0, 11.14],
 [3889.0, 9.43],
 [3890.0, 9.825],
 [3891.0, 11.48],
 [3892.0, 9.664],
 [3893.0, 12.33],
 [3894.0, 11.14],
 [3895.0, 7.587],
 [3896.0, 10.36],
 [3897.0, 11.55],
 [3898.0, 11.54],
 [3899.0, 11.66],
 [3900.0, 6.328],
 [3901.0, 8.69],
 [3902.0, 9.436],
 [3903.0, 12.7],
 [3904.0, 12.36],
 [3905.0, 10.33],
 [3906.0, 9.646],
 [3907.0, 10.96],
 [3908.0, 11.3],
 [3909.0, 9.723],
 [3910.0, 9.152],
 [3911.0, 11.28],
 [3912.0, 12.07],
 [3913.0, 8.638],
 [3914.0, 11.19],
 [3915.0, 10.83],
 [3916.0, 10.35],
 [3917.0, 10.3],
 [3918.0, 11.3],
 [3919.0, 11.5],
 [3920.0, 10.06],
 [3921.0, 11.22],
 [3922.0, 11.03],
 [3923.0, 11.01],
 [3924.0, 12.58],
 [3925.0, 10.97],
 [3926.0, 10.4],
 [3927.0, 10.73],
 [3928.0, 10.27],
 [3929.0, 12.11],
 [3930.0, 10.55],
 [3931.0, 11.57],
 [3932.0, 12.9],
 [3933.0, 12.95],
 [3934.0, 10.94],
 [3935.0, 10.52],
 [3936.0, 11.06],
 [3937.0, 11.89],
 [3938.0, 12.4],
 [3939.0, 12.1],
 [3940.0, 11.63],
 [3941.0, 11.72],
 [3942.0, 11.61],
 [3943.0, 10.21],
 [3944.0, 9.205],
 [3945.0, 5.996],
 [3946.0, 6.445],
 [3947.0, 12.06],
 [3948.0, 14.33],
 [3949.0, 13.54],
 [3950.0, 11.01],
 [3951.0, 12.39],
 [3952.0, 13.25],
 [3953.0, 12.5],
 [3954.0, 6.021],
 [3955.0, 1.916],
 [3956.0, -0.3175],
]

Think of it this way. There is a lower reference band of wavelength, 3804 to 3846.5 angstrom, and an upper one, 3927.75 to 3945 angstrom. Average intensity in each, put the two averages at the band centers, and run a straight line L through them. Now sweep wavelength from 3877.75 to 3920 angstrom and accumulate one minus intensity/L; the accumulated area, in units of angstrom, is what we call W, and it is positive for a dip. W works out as 5.2 angstrom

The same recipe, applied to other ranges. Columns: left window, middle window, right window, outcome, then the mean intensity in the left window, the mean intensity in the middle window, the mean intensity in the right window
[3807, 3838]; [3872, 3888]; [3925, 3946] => 3.5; 10.8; 8.47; 10.9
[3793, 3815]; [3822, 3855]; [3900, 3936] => 3.8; 12.5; 10.6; 10.8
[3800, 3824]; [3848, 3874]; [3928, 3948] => 7.3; 11.4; 8.12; 11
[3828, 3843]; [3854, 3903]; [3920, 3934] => 9.0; 10.2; 8.76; 11.3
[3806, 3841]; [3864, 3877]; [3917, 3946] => 3.8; 10.7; 7.65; 11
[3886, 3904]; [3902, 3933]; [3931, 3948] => -1.1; 10.2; 11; 11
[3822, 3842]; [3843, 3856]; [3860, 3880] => -0.8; 10.8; 10.1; 8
